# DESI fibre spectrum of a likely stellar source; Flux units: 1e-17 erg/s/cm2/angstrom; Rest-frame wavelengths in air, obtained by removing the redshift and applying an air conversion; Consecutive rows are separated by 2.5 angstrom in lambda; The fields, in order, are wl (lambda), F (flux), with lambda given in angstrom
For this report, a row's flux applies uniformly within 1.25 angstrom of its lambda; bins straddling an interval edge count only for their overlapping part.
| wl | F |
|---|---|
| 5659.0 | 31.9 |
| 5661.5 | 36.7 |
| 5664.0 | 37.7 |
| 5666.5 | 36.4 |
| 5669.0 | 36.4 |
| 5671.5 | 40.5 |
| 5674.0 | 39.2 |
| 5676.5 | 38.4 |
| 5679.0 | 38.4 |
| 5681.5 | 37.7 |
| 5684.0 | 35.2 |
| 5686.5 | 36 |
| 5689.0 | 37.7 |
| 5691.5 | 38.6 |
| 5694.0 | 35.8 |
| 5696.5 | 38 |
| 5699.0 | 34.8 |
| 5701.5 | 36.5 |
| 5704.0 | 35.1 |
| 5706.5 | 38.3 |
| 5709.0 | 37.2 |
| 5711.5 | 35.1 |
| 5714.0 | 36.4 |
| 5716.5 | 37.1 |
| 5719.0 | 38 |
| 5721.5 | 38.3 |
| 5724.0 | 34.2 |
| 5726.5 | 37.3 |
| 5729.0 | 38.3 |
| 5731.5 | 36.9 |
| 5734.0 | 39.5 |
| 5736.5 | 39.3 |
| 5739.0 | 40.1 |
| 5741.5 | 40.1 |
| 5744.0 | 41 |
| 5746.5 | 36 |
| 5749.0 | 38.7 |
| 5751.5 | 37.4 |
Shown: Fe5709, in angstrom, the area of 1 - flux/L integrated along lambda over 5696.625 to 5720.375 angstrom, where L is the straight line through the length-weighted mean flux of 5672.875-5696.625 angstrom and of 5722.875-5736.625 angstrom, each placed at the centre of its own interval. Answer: 0.6 angstrom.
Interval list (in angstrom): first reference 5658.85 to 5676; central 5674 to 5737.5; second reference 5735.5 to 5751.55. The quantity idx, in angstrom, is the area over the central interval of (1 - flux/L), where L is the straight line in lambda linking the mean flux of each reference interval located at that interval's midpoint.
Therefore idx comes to 1.7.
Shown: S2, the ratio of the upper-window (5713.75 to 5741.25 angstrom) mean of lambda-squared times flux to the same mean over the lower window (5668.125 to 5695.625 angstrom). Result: 1.02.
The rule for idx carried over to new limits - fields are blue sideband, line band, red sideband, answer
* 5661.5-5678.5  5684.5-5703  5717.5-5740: 0.6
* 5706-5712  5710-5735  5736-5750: 0.5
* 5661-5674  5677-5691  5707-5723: 0.1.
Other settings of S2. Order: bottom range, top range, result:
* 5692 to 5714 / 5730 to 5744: 1.09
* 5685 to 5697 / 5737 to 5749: 1.08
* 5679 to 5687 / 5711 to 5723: 1.02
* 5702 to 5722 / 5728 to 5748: 1.06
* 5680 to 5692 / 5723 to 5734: 1.02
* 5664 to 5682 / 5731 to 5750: 1.05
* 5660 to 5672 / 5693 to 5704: 0.98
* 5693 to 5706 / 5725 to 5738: 1.07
